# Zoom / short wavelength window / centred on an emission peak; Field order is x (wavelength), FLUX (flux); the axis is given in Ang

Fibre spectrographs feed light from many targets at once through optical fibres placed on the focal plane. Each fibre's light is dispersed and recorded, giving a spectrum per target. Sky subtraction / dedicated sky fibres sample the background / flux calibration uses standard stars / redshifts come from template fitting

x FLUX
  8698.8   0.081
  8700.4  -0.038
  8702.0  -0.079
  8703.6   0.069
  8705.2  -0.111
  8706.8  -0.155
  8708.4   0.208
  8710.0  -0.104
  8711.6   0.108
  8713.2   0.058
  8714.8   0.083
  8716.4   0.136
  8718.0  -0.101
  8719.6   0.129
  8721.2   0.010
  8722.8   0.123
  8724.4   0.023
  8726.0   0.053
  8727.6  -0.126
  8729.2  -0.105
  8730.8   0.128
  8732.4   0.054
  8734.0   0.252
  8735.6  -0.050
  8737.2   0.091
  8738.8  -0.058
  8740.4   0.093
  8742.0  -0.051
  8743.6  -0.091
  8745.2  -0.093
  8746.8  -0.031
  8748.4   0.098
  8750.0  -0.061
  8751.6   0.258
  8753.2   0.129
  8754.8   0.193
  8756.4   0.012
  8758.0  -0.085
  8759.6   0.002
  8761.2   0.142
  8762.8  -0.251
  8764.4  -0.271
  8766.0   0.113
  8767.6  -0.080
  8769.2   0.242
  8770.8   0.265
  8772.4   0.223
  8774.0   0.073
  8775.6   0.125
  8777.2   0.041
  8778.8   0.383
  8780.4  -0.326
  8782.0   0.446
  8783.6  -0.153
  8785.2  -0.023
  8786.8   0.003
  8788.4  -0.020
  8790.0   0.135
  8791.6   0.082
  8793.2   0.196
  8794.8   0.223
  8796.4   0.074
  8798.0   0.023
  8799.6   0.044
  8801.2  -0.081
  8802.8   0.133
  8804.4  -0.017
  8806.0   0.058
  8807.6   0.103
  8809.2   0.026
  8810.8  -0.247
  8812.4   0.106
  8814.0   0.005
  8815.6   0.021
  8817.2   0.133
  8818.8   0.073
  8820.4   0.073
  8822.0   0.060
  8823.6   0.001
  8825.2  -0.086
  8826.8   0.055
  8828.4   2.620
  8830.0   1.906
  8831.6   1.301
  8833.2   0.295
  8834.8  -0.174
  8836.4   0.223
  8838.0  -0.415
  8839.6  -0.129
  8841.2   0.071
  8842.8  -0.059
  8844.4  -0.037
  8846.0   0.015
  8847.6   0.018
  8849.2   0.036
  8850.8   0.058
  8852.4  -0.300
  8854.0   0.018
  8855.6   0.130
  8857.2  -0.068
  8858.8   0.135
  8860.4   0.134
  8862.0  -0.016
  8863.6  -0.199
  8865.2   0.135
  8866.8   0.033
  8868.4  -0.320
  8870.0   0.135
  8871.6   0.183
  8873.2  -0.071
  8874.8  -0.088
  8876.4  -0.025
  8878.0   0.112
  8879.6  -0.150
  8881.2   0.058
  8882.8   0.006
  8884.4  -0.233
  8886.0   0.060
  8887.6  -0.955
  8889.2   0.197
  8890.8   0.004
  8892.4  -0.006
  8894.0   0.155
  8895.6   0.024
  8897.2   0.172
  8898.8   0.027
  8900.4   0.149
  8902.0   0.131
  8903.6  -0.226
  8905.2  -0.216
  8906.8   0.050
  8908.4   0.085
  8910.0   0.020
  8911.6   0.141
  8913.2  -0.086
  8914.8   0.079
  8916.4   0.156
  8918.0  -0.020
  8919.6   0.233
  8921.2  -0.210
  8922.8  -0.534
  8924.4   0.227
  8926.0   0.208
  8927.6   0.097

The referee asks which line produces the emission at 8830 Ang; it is Hbeta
